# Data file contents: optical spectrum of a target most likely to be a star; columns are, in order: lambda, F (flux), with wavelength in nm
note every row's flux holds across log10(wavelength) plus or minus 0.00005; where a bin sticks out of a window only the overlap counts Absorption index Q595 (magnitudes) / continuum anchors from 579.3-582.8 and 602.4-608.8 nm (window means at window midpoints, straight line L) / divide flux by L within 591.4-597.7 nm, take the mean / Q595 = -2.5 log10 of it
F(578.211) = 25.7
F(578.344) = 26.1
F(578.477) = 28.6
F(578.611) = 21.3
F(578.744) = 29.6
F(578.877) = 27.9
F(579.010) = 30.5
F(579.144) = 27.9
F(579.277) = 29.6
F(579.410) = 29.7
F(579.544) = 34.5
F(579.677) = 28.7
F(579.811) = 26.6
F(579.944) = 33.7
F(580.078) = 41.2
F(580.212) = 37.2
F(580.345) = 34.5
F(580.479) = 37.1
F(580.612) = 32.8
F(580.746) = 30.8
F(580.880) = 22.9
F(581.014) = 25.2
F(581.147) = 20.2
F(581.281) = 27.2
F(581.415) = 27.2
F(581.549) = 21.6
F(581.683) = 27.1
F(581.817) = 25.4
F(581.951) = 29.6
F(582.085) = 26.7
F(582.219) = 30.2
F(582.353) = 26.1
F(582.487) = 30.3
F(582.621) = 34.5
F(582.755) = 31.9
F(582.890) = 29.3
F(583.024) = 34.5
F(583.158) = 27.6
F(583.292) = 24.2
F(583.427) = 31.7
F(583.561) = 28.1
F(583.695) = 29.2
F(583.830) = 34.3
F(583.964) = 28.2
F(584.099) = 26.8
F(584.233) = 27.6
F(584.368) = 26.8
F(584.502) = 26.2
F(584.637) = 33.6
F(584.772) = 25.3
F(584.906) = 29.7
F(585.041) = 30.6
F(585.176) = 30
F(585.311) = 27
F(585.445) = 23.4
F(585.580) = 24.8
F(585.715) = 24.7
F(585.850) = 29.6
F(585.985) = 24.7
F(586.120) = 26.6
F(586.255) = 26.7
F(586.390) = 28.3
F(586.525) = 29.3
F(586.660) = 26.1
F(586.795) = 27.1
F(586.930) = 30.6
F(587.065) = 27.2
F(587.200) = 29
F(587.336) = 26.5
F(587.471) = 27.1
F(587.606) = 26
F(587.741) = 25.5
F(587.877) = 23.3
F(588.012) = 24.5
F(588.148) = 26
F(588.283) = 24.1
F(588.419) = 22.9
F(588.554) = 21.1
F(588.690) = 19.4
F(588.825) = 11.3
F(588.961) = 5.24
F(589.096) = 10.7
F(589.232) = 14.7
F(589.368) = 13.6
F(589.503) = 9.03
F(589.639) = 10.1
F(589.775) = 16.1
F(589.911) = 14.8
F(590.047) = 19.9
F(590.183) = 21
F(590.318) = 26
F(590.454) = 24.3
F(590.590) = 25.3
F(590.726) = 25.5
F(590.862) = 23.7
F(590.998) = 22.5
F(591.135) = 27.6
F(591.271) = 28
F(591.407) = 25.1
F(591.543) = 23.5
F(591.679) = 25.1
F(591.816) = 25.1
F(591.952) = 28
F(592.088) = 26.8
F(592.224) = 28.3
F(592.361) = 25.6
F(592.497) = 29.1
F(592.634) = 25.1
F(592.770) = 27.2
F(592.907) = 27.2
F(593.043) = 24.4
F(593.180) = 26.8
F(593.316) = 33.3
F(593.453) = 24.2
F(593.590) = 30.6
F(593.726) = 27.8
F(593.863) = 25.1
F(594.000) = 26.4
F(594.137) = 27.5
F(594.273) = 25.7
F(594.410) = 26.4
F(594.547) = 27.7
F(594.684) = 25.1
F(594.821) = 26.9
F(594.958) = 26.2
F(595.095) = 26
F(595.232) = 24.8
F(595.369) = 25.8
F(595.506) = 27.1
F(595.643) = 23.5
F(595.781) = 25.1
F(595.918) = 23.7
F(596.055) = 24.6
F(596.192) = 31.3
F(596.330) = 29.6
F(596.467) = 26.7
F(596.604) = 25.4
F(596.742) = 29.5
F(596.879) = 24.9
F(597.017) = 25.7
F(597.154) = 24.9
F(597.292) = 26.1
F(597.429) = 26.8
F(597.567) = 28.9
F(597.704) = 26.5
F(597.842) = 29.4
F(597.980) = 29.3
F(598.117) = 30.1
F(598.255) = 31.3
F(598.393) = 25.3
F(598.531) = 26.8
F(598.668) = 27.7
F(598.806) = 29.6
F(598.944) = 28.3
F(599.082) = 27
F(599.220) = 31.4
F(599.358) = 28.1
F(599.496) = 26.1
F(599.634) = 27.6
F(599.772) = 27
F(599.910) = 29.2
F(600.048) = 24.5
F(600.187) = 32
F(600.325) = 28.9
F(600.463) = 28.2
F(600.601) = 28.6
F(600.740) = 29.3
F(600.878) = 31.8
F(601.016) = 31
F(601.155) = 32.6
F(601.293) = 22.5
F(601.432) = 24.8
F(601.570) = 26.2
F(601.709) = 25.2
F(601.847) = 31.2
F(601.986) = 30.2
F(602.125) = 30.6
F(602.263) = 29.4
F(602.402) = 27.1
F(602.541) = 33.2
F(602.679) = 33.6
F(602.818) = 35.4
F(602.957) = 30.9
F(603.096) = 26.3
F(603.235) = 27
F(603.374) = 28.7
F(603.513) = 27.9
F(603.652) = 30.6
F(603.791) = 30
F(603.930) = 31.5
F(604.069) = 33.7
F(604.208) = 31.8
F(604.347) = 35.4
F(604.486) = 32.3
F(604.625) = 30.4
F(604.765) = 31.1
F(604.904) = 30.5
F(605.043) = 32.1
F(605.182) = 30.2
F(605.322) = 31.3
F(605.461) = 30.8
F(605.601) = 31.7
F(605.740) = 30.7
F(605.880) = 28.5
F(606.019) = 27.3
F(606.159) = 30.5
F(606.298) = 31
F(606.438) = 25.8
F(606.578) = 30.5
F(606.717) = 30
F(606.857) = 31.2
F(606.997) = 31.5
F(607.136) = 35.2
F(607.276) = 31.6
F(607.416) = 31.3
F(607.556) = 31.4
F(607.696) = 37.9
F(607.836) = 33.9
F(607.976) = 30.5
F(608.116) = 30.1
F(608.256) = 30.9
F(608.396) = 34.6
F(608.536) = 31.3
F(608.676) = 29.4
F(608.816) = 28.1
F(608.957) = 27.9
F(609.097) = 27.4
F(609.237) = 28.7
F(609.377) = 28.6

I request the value 0.15 mag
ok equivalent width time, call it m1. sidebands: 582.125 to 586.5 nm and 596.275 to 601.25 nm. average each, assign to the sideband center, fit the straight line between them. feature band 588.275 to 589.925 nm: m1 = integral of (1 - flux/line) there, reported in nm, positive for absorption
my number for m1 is 0.81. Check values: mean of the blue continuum 28.5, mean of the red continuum 28.2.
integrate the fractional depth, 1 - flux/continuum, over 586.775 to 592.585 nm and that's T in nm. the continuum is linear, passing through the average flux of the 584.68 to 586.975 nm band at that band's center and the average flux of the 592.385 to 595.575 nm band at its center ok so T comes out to 1.00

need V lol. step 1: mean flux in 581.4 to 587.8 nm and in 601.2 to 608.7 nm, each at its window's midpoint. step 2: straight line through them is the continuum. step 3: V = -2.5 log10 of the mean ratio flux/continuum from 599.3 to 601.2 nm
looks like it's 0.04 mag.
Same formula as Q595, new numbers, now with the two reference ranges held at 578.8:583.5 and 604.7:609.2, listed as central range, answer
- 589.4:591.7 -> 0.367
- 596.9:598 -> 0.128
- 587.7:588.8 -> 0.294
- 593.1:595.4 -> 0.128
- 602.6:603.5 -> 0.015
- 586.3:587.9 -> 0.099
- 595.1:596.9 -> 0.152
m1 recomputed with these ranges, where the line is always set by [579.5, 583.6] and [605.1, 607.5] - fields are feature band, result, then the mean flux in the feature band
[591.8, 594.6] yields 0.276 nm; 27.1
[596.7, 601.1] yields 0.303 nm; 28.2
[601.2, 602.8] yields 0.082 nm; 28.8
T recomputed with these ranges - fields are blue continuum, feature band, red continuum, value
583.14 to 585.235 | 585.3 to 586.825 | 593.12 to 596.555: 0.102 nm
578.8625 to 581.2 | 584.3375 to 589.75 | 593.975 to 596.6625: 0.972 nm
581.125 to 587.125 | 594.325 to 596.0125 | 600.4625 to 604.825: 0.203 nm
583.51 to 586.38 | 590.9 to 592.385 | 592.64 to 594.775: 0.068 nm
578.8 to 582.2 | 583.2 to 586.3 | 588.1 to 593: -0.198 nm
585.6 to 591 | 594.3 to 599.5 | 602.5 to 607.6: -0.080 nm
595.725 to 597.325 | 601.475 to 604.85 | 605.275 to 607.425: -0.131 nm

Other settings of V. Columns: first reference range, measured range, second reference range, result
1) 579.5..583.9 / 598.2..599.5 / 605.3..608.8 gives 0.090 mag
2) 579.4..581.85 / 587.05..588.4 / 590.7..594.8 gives 0.085 mag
